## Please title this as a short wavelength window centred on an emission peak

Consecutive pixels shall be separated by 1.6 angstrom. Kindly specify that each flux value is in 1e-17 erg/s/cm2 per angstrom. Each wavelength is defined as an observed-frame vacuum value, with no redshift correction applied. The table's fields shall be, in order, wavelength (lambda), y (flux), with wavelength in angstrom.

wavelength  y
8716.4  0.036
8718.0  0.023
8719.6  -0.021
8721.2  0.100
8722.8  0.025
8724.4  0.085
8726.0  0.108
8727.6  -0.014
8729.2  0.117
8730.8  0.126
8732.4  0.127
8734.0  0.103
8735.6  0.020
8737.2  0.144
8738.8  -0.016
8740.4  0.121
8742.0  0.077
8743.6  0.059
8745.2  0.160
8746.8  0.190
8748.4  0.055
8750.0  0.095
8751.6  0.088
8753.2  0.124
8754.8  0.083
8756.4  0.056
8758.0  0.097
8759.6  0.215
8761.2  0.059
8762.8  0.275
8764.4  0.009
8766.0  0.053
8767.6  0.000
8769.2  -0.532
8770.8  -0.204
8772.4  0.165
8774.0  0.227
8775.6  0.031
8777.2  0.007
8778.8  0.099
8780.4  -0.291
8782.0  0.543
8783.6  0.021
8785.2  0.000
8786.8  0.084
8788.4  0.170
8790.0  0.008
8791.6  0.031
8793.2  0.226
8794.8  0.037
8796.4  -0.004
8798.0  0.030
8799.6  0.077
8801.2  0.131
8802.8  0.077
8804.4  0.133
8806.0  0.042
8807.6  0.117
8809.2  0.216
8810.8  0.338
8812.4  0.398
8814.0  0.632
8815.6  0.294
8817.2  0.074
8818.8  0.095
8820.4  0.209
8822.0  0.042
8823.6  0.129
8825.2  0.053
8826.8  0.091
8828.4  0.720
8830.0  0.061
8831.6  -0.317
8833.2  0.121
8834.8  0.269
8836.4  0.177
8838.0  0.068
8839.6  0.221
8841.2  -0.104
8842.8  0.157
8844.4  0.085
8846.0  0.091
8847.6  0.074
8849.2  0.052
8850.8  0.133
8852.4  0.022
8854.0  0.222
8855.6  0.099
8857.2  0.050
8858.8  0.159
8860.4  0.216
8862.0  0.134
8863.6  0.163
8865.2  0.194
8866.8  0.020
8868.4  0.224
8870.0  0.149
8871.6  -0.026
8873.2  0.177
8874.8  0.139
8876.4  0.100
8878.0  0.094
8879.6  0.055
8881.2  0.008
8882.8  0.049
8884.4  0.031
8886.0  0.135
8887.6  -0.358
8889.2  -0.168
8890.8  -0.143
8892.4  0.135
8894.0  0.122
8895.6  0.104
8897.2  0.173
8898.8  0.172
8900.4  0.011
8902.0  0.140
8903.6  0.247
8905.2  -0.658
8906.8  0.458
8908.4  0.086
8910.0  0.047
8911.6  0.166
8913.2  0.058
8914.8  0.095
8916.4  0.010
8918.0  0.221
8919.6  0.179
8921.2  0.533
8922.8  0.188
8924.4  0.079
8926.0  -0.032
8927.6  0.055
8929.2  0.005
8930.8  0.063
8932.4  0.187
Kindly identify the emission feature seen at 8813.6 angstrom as H-gamma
